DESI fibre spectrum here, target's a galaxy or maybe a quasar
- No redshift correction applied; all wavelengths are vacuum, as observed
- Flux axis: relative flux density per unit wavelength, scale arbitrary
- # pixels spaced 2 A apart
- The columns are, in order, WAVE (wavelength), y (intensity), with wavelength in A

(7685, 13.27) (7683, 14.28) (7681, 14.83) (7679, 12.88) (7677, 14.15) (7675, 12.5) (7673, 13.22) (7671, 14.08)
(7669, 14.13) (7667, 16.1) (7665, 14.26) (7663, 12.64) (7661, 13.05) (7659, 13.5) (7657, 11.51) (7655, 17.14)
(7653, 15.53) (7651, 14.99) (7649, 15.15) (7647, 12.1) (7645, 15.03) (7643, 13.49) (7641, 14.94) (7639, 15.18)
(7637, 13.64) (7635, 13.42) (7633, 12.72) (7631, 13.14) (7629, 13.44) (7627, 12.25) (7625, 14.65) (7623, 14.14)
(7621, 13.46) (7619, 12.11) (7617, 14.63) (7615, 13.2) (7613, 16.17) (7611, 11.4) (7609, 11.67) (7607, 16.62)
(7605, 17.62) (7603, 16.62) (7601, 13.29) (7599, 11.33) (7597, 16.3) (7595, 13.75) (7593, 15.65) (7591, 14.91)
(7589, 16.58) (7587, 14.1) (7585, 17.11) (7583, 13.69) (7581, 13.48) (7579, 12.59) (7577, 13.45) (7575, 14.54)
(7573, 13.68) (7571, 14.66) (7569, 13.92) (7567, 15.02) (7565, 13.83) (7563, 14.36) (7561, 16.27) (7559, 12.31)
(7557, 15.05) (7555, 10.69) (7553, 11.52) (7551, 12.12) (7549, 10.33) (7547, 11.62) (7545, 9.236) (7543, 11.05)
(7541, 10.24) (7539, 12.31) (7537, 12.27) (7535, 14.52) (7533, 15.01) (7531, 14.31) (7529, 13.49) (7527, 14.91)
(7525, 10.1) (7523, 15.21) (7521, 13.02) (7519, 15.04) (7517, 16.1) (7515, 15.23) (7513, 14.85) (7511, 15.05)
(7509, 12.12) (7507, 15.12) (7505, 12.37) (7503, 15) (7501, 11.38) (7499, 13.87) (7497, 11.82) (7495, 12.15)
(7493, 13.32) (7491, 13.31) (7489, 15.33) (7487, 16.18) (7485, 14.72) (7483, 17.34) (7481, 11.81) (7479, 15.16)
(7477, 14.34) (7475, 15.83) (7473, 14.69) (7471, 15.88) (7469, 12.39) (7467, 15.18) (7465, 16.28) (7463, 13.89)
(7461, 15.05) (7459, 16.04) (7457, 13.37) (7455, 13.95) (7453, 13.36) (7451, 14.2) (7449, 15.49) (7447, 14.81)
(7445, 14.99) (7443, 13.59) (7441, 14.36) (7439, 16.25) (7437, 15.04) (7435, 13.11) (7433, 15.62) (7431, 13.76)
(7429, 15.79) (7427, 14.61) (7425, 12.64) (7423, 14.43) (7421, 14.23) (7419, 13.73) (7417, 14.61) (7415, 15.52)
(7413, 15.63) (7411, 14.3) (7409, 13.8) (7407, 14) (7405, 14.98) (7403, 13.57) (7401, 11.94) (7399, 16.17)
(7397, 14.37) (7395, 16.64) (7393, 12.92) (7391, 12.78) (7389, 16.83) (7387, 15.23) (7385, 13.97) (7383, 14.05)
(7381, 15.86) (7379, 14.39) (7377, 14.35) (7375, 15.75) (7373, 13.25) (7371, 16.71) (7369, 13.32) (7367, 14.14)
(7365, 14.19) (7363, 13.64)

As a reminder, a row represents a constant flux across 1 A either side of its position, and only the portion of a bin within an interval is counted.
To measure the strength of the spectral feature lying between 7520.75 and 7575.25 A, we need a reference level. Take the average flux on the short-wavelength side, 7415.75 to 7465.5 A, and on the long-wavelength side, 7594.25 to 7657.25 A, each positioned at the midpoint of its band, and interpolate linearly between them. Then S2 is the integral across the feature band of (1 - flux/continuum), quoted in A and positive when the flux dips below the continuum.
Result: 4.7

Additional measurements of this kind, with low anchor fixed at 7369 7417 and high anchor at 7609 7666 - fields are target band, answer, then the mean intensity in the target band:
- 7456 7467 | -0.4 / 14.9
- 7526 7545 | 1.6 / 12.9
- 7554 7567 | 0.2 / 13.8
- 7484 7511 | 1.2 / 13.6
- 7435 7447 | -0.2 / 14.7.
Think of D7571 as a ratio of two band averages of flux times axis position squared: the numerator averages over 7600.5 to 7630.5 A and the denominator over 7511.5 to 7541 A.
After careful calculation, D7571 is 1.0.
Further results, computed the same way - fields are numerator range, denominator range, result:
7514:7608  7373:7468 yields 0.98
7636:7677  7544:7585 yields 1.09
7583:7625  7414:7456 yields 1.05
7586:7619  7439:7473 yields 1.03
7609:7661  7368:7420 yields 1.01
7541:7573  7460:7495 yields 0.89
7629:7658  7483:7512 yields 1.06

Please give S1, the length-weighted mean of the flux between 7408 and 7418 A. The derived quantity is 14.8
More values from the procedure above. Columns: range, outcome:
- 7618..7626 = 13.6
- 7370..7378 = 15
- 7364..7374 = 14.3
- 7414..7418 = 15.1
